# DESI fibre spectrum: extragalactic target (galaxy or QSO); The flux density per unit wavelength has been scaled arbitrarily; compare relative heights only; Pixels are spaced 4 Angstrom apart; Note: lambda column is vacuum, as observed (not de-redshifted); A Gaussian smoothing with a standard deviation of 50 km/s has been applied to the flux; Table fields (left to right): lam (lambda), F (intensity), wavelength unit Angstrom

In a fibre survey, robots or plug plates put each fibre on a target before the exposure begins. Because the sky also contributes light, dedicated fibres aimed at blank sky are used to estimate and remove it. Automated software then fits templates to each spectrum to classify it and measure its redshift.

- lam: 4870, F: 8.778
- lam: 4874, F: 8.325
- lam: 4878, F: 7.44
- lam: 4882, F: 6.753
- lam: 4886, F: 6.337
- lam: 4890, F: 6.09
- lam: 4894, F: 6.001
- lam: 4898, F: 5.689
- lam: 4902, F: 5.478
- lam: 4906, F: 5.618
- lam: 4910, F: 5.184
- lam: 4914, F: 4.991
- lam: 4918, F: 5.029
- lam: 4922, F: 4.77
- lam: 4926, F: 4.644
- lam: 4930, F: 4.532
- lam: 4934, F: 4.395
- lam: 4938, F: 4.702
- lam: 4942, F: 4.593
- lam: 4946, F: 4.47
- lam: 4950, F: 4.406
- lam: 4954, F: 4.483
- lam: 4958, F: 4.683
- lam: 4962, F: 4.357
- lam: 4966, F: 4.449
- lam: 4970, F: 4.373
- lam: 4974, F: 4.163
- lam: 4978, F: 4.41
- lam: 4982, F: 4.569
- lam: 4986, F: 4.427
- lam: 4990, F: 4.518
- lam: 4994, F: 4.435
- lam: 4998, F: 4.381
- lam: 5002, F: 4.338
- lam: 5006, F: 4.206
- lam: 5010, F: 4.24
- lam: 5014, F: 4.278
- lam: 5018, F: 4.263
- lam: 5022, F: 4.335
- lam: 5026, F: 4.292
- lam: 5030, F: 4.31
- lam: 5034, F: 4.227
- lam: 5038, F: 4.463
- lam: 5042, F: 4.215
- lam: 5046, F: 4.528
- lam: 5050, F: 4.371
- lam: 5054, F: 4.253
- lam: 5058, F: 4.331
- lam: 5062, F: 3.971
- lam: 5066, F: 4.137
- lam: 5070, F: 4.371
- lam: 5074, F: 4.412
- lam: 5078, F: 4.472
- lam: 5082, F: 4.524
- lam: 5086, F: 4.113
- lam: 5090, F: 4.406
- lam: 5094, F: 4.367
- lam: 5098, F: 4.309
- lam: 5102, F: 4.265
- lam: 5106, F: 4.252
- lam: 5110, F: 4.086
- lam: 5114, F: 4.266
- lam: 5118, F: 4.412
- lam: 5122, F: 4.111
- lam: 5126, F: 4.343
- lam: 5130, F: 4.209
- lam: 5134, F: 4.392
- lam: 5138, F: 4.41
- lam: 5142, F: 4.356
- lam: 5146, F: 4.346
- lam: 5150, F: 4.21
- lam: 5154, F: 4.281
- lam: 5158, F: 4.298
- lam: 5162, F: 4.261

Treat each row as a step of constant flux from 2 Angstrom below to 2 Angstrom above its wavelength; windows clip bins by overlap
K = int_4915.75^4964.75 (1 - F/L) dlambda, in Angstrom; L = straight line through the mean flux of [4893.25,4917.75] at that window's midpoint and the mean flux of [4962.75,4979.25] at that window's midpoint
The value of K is 2.7 Angstrom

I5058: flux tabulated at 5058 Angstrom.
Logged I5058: 4.331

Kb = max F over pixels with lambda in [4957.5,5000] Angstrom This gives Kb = 4.683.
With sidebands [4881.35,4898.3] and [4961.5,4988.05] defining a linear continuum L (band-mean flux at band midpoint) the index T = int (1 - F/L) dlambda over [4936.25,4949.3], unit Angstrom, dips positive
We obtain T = 1.3 Angstrom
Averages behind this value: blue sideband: 6.18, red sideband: 4.39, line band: 4.57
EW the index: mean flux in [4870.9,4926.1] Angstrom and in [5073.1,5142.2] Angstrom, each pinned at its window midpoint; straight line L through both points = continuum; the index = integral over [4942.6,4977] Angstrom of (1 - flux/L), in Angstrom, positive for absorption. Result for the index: 6.7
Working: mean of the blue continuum 5.98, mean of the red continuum 4.31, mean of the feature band 4.43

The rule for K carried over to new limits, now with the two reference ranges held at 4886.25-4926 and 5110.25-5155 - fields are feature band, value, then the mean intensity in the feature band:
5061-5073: 1.1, 4.2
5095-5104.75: 0.4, 4.29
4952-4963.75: 1.5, 4.51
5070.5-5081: 0.3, 4.44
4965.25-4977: 1.8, 4.32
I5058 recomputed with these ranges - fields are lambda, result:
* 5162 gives 4.261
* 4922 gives 4.77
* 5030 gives 4.31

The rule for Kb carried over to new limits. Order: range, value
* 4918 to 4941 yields 5.029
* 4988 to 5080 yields 4.528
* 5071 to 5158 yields 4.524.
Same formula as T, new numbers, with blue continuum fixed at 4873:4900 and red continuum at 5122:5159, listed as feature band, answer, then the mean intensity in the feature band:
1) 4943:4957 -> 3.6 Angstrom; 4.48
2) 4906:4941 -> 8.1 Angstrom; 4.82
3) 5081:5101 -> 1.8 Angstrom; 4.33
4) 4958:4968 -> 2.5 Angstrom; 4.46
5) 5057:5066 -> 1.6 Angstrom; 4.13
